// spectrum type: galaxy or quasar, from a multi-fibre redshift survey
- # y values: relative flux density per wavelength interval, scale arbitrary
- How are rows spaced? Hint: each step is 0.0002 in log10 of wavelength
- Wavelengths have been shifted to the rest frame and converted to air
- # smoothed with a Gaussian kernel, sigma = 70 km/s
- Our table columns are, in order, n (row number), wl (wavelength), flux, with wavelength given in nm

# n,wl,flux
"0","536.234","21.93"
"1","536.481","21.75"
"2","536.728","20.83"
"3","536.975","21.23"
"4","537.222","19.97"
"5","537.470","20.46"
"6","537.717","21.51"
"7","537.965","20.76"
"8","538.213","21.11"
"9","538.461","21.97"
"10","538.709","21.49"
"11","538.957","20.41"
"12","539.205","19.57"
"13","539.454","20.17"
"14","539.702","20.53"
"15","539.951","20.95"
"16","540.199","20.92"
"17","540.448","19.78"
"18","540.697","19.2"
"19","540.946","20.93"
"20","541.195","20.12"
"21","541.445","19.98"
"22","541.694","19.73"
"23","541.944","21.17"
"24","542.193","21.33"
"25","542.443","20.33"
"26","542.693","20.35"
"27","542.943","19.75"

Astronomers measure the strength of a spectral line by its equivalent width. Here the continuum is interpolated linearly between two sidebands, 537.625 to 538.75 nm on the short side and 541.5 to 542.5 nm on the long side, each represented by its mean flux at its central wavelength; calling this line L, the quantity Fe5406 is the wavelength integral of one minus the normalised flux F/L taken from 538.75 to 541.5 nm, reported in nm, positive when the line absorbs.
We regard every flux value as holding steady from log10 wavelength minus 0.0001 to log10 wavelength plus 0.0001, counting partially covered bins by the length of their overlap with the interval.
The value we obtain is 0.092 nm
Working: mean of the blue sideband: 21.3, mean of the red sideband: 20.6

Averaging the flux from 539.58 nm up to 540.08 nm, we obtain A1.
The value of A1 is 20.8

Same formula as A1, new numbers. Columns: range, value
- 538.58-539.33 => 20.5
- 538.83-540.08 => 20.3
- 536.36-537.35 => 20.9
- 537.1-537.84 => 20.6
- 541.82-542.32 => 21.3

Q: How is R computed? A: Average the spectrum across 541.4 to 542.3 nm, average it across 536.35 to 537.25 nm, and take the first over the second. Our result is 0.98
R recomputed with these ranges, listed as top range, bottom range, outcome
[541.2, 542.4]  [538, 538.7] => 0.96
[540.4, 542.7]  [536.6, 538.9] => 0.97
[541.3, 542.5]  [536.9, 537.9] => 0.99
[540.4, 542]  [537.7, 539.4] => 0.96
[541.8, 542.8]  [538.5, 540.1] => 1.01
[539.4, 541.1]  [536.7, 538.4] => 0.98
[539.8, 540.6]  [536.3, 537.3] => 0.97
